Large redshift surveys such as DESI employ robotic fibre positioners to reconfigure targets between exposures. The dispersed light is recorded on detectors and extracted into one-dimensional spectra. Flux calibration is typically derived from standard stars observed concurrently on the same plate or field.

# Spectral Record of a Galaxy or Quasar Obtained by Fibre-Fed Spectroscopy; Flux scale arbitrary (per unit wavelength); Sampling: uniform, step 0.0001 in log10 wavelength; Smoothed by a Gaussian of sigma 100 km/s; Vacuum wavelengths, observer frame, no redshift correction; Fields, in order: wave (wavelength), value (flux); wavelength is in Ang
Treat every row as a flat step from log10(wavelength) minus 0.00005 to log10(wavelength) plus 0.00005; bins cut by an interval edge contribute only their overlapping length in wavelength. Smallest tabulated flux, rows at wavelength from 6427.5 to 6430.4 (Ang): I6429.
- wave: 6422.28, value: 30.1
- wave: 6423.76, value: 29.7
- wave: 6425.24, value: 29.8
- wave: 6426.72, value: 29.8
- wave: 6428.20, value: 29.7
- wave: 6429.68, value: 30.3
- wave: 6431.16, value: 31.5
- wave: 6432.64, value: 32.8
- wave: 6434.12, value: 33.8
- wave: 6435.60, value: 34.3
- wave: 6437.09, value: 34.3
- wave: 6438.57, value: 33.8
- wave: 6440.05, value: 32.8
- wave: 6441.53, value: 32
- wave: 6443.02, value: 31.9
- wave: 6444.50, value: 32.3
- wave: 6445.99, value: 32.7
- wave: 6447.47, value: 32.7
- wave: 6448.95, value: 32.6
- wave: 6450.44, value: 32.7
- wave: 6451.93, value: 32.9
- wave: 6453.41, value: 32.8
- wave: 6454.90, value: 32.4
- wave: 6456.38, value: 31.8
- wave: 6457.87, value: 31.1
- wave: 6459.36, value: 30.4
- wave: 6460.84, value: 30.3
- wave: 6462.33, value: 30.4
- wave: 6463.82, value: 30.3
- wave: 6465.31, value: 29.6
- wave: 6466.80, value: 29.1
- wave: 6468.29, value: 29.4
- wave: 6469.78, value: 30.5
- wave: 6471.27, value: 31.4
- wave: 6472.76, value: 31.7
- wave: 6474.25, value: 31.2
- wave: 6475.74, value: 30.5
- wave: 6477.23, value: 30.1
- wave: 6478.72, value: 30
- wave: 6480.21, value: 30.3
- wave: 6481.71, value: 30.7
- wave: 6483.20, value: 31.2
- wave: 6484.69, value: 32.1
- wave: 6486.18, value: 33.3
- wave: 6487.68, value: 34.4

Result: 29.7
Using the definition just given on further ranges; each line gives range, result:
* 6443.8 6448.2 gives 32.3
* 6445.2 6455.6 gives 32.4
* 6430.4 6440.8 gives 31.5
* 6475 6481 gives 30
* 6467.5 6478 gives 29.4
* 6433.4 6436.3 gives 33.8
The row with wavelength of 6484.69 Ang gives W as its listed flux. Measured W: 32.1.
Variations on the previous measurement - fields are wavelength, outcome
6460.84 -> 30.3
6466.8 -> 29.1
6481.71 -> 30.7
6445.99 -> 32.7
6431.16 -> 31.5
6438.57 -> 33.8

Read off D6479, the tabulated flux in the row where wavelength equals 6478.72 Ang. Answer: 30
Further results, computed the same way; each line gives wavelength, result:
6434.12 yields 33.8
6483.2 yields 31.2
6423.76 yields 29.7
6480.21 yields 30.3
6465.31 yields 29.6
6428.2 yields 29.7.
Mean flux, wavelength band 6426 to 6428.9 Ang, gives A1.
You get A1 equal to 29.8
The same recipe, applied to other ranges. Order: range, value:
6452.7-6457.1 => 32.4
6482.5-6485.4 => 31.7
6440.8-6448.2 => 32.3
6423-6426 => 29.7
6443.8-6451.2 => 32.6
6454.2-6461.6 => 31.2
